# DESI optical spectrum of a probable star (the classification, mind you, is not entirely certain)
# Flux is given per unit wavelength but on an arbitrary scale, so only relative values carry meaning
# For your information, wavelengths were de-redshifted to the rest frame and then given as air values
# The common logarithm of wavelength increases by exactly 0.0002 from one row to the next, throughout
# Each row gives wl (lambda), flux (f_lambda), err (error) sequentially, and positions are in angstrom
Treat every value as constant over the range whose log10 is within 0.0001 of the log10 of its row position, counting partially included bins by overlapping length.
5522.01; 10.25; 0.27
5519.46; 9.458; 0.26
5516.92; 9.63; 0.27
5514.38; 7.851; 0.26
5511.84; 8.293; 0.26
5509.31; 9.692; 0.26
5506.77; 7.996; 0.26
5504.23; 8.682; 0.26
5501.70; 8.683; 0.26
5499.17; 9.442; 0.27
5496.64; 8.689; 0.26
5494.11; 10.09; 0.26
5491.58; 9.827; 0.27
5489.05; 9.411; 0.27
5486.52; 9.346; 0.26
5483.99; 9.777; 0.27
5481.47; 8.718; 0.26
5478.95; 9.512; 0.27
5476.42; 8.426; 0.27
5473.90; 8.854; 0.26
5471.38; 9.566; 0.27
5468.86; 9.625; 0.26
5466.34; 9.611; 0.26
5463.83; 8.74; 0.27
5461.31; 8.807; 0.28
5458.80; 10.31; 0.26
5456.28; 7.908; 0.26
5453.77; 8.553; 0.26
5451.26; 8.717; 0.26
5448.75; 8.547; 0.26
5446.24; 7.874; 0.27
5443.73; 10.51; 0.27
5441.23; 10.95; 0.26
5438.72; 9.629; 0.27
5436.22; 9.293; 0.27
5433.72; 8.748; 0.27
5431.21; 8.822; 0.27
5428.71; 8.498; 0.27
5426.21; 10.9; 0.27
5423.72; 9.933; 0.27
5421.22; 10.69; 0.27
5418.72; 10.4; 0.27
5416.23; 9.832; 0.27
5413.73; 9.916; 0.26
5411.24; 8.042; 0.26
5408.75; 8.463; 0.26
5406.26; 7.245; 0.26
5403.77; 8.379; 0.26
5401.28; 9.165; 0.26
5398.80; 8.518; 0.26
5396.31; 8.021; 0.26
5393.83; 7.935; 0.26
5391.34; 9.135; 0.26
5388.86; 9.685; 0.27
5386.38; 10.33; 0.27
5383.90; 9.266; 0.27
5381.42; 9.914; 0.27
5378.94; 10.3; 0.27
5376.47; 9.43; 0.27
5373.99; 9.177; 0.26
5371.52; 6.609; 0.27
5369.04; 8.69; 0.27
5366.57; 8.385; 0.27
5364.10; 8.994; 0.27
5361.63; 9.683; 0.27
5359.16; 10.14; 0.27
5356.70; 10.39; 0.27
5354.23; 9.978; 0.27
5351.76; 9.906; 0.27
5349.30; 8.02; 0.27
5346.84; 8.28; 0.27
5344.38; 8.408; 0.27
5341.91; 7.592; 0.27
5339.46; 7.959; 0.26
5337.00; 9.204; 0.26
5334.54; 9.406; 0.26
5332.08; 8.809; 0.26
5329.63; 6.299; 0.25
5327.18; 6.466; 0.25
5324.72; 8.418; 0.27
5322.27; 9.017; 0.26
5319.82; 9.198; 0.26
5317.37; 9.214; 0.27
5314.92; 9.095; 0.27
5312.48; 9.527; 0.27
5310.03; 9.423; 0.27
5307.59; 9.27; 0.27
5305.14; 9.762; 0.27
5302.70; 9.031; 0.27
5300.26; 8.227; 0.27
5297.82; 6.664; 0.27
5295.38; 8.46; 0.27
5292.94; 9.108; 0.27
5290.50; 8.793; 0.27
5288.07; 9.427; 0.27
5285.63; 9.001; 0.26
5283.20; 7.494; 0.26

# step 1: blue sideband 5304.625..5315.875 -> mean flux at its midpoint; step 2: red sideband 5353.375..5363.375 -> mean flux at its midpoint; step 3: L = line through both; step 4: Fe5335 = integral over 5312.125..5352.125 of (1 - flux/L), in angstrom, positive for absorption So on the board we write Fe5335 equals 5.0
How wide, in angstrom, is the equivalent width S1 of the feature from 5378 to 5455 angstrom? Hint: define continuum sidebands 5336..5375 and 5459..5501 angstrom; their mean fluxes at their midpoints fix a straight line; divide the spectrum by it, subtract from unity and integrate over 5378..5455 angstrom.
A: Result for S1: -1.4 angstrom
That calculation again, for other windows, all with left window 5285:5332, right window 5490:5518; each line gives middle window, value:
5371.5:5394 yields -1.5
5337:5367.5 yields -0.9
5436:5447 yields -1.1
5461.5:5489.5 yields -0.9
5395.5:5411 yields 0.9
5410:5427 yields -2.1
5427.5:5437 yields 0.1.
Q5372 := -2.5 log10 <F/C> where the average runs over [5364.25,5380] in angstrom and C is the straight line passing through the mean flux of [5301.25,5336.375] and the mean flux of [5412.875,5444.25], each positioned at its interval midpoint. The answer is 0.06 mag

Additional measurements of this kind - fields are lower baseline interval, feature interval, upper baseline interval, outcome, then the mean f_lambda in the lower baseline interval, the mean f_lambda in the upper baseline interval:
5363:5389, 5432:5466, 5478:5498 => 0.02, 9.14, 9.42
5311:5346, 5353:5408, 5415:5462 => -0.02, 8.48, 9.42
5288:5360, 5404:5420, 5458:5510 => 0.01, 8.77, 9.21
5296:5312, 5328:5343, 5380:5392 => 0.12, 8.76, 9.7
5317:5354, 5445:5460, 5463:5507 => 0.05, 8.44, 9.2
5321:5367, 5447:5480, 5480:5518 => 0.00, 8.71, 9.08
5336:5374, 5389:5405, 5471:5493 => 0.05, 8.83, 9.26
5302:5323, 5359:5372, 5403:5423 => 0.06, 9.3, 9.16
